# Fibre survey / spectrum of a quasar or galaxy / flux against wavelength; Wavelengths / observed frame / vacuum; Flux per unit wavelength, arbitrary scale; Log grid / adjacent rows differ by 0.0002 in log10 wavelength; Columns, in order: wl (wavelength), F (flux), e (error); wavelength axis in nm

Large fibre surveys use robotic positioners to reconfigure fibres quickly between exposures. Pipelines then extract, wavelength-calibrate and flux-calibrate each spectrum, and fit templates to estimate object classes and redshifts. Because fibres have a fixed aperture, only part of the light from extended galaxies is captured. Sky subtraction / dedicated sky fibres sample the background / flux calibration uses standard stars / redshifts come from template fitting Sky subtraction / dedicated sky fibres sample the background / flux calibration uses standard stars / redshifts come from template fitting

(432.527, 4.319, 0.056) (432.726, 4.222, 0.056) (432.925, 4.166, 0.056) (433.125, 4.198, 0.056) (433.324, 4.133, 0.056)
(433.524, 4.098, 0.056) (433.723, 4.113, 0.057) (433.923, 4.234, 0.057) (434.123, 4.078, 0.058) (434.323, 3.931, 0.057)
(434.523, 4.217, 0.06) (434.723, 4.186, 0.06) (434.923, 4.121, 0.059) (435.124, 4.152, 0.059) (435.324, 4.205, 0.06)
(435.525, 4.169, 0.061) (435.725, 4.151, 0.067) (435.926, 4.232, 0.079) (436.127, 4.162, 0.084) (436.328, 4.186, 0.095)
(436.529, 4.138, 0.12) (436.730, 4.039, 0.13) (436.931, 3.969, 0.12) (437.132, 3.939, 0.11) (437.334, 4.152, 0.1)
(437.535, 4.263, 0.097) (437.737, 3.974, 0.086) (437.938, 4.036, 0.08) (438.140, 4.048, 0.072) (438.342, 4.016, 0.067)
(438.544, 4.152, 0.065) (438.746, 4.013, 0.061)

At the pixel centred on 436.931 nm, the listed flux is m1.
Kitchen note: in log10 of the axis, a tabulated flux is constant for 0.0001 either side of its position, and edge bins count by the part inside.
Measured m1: 3.969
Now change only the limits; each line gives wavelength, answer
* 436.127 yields 4.162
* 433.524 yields 4.098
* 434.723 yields 4.186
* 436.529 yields 4.138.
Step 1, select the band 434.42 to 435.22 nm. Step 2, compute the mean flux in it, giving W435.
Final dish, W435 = 4.17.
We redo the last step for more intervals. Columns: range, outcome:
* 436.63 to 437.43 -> 4.02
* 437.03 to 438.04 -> 4.07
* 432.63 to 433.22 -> 4.19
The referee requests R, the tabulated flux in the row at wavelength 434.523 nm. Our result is 4.217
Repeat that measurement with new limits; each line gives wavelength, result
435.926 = 4.232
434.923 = 4.121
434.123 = 4.078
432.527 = 4.319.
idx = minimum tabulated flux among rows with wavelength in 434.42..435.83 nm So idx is 4.121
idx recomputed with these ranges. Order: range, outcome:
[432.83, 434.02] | 4.098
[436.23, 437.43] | 3.939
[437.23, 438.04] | 3.974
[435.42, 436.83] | 4.039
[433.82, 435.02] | 3.931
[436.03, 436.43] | 4.162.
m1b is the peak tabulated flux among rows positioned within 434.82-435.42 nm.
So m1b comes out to 4.205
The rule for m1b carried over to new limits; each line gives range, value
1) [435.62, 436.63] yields 4.232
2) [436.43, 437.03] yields 4.138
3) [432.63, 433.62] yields 4.222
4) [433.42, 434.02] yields 4.234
